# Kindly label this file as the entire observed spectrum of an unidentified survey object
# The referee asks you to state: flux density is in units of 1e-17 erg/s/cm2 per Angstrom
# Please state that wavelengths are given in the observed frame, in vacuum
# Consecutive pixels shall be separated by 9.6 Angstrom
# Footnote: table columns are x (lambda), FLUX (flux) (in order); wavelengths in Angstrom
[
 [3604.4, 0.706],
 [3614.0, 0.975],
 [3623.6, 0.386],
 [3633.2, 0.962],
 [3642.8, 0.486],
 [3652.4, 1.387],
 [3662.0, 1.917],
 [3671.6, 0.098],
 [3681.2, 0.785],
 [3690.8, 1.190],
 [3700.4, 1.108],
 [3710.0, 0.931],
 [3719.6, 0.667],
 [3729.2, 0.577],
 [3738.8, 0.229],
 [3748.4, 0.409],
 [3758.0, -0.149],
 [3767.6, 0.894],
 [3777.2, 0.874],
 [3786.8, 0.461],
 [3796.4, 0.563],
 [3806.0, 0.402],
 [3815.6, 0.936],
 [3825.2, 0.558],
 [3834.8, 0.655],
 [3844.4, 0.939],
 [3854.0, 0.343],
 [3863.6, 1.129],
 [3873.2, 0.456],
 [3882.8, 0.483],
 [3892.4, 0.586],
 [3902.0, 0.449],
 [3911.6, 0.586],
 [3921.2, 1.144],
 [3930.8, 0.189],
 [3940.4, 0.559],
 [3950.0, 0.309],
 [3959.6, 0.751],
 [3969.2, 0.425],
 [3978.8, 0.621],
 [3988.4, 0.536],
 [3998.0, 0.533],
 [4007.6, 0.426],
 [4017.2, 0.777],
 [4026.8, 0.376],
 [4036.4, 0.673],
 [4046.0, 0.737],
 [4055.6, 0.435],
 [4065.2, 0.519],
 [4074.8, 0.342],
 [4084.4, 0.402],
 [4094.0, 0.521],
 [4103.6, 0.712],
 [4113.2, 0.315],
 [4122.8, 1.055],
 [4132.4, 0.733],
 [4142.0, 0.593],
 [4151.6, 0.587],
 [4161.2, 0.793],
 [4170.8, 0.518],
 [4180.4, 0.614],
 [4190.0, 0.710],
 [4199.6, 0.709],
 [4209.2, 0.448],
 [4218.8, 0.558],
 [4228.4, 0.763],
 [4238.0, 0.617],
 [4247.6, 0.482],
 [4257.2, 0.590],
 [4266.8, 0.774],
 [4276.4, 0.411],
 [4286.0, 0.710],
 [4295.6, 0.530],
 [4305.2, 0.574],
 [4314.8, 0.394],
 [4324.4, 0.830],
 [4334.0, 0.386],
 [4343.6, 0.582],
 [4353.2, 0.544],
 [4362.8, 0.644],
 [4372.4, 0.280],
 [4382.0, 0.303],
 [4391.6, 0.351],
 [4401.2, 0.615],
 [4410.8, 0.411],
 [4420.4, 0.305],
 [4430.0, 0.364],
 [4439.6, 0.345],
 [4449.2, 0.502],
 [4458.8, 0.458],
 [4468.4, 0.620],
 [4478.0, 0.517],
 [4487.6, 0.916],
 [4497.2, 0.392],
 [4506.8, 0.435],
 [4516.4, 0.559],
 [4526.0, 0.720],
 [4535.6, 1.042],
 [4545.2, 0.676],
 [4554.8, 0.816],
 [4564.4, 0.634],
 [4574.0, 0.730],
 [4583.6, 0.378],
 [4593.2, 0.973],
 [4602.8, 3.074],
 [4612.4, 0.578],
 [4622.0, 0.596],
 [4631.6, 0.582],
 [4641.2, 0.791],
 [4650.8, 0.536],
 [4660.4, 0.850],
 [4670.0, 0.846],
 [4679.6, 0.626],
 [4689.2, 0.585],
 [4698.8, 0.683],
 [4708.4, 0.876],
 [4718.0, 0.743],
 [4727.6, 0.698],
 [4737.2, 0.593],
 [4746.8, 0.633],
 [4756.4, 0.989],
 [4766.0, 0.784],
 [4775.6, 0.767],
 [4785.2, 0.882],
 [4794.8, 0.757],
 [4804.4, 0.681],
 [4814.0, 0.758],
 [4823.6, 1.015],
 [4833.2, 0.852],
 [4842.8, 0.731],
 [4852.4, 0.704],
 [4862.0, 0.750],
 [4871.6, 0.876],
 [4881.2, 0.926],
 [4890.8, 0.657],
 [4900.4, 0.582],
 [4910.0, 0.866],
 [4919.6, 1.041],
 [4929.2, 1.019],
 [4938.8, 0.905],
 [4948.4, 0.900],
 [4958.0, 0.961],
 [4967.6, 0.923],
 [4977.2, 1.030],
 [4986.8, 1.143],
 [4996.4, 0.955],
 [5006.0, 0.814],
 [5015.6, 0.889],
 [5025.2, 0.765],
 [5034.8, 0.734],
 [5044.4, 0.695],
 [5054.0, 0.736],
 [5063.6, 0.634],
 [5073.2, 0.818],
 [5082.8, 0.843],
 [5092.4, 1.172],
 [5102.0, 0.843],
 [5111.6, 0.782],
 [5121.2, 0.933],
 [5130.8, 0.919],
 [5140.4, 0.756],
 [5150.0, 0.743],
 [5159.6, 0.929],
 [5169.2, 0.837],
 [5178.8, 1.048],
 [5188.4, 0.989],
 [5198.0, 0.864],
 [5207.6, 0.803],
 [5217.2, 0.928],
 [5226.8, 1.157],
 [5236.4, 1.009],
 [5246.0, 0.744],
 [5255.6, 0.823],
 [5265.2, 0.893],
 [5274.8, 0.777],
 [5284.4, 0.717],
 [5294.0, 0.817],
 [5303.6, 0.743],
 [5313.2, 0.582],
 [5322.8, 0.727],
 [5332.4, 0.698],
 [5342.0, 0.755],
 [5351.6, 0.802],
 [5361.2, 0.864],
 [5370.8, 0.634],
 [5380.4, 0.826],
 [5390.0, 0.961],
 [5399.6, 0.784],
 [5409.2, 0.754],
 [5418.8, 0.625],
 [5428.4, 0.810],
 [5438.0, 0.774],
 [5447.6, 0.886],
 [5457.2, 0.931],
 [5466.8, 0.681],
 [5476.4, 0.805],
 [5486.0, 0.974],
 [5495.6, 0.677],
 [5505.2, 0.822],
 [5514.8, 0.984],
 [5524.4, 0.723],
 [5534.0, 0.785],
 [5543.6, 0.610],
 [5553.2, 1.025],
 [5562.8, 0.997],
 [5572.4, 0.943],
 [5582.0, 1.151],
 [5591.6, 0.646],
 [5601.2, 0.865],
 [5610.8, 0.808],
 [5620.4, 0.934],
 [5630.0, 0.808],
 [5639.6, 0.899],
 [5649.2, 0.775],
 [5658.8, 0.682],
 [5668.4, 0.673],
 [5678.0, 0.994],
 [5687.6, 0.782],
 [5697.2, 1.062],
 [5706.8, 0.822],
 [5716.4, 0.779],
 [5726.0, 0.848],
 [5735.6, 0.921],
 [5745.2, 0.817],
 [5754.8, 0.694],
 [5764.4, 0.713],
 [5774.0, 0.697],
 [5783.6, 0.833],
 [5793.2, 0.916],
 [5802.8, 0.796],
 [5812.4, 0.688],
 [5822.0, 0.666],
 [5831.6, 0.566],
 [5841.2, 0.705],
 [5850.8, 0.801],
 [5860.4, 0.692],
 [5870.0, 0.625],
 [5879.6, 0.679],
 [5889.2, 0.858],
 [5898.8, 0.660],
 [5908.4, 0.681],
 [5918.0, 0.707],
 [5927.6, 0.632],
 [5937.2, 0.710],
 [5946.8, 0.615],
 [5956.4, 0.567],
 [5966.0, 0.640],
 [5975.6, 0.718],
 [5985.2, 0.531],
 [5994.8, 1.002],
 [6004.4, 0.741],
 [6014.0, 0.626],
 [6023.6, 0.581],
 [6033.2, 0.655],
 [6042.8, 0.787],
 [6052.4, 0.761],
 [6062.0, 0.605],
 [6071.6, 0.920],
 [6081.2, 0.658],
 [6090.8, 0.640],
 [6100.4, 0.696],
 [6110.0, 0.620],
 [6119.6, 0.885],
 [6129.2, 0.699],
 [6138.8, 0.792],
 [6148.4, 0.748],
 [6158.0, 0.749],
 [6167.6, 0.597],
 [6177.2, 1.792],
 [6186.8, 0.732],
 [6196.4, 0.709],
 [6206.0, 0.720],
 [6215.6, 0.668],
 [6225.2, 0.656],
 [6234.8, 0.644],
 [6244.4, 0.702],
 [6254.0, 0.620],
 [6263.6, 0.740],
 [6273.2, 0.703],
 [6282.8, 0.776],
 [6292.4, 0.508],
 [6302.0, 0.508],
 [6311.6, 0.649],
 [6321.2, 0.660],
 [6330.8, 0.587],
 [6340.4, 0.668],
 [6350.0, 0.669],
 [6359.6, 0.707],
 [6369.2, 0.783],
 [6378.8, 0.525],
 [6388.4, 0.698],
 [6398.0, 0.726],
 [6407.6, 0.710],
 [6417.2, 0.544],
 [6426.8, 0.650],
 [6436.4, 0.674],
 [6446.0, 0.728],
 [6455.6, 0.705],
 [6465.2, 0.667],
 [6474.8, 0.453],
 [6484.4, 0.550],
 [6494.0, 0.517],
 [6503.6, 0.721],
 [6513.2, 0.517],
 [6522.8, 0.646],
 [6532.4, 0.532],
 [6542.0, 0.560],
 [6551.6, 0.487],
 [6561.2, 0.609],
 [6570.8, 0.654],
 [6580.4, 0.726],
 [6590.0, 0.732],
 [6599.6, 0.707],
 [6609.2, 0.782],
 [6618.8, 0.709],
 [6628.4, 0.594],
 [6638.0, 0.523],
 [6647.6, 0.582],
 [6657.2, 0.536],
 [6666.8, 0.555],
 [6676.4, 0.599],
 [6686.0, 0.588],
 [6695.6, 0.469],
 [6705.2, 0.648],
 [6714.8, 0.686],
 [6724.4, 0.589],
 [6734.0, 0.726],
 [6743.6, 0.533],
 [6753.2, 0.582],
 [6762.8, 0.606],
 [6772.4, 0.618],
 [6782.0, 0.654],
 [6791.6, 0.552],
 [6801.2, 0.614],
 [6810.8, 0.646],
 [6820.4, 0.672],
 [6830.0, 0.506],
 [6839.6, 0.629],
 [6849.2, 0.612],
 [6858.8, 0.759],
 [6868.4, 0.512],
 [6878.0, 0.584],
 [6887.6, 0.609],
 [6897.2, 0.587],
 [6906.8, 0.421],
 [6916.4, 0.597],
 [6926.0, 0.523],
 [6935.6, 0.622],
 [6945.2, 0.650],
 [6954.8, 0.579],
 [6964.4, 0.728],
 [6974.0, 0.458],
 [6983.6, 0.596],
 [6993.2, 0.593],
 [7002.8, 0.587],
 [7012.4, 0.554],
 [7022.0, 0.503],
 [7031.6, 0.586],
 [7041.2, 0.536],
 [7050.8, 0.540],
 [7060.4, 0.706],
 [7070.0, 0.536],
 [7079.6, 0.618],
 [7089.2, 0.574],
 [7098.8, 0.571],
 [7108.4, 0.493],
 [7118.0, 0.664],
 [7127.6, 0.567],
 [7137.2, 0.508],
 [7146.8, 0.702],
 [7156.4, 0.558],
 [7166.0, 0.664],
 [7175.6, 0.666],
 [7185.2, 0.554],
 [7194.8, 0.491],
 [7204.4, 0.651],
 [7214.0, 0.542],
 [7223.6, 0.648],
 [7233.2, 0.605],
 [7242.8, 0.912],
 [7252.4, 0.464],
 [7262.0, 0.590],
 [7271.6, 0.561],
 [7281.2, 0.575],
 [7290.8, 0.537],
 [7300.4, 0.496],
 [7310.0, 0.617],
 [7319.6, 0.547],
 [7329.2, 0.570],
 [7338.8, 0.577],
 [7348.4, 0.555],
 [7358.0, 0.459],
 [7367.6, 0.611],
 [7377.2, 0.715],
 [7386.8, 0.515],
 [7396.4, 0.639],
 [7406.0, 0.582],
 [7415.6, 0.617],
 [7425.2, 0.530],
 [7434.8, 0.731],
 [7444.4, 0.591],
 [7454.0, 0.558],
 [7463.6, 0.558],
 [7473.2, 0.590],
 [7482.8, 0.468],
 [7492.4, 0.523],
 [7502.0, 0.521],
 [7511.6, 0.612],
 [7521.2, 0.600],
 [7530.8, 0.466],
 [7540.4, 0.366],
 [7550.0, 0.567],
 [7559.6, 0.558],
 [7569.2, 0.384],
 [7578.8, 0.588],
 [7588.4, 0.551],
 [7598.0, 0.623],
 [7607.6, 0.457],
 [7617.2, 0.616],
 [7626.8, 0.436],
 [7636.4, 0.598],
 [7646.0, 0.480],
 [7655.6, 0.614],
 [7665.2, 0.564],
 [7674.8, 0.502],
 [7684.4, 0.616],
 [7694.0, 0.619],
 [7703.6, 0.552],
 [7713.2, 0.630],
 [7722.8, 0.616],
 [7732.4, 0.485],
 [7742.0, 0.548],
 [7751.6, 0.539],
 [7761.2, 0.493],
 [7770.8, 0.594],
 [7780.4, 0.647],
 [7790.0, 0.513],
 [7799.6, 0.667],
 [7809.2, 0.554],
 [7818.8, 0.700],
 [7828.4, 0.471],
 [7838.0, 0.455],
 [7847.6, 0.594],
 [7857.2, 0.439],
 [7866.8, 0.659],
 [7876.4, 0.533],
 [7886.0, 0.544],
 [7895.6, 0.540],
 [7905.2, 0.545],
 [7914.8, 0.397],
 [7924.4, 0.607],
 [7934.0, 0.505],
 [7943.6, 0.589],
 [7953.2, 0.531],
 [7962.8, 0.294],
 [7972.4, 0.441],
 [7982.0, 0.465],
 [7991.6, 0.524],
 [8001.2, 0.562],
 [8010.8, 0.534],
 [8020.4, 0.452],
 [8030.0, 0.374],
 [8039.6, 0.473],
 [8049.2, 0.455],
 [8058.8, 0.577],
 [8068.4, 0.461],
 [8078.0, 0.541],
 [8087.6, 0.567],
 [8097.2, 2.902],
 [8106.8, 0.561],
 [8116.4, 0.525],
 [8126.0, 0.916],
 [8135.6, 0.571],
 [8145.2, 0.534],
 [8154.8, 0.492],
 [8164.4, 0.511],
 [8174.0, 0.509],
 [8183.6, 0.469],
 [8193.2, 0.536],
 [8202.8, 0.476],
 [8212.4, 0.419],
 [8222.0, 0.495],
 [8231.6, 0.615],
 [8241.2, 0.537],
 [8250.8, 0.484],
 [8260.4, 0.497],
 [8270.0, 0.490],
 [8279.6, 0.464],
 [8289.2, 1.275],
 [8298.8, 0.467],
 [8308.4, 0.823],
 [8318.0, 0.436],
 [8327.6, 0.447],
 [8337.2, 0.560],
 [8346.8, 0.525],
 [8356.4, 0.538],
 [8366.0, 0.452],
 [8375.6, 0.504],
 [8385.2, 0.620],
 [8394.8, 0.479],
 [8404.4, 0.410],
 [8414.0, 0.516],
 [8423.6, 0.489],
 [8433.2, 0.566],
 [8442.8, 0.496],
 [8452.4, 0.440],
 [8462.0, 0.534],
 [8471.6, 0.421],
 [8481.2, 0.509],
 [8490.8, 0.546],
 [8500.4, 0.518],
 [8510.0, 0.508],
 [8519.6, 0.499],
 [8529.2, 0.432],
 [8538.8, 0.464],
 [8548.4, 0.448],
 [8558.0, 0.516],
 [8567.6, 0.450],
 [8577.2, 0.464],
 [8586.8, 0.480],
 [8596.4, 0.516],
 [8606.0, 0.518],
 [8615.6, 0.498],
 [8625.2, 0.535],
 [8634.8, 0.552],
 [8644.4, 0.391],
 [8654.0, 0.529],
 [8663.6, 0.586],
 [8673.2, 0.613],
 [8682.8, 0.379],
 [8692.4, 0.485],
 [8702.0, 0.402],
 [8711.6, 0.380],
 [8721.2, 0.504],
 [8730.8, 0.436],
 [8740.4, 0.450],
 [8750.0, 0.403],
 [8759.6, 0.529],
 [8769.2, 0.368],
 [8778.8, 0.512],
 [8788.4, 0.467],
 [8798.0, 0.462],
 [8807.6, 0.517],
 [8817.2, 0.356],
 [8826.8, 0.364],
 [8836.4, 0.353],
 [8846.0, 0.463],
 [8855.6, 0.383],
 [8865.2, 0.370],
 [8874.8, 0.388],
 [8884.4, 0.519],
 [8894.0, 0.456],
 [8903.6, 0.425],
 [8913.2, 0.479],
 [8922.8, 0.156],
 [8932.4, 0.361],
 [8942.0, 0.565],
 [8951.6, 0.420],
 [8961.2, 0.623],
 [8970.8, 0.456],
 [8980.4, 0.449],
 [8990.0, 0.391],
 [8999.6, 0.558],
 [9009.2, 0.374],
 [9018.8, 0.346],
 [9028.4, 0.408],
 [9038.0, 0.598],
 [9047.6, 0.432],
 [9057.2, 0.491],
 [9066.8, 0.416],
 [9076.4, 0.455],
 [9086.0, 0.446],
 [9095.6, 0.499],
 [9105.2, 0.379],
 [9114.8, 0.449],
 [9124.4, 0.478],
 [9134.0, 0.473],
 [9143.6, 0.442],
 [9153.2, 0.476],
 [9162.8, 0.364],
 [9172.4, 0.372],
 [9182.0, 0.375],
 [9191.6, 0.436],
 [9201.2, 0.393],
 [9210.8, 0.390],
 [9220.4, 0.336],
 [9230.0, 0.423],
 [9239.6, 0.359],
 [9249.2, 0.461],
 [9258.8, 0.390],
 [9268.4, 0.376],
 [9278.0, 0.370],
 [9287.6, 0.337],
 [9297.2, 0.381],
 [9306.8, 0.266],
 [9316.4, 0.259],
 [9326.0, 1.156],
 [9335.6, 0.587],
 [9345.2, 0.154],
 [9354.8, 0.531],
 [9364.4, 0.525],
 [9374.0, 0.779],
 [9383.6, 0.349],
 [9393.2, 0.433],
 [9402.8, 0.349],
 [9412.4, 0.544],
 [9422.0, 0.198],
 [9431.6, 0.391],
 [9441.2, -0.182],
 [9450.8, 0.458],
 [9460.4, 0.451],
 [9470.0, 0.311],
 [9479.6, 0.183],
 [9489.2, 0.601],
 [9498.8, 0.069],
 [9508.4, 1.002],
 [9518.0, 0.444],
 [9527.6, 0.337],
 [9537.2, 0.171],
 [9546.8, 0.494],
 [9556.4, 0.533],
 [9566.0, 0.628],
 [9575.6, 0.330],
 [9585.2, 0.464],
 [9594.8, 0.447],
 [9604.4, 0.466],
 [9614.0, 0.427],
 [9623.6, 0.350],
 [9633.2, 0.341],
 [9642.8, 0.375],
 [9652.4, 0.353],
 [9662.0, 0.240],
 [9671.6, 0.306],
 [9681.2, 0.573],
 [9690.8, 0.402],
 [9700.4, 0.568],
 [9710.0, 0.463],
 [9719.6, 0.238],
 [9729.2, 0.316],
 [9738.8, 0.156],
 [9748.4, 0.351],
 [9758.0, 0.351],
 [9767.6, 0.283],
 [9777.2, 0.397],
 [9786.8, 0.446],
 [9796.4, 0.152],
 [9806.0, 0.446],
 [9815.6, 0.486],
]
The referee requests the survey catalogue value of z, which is 0.23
